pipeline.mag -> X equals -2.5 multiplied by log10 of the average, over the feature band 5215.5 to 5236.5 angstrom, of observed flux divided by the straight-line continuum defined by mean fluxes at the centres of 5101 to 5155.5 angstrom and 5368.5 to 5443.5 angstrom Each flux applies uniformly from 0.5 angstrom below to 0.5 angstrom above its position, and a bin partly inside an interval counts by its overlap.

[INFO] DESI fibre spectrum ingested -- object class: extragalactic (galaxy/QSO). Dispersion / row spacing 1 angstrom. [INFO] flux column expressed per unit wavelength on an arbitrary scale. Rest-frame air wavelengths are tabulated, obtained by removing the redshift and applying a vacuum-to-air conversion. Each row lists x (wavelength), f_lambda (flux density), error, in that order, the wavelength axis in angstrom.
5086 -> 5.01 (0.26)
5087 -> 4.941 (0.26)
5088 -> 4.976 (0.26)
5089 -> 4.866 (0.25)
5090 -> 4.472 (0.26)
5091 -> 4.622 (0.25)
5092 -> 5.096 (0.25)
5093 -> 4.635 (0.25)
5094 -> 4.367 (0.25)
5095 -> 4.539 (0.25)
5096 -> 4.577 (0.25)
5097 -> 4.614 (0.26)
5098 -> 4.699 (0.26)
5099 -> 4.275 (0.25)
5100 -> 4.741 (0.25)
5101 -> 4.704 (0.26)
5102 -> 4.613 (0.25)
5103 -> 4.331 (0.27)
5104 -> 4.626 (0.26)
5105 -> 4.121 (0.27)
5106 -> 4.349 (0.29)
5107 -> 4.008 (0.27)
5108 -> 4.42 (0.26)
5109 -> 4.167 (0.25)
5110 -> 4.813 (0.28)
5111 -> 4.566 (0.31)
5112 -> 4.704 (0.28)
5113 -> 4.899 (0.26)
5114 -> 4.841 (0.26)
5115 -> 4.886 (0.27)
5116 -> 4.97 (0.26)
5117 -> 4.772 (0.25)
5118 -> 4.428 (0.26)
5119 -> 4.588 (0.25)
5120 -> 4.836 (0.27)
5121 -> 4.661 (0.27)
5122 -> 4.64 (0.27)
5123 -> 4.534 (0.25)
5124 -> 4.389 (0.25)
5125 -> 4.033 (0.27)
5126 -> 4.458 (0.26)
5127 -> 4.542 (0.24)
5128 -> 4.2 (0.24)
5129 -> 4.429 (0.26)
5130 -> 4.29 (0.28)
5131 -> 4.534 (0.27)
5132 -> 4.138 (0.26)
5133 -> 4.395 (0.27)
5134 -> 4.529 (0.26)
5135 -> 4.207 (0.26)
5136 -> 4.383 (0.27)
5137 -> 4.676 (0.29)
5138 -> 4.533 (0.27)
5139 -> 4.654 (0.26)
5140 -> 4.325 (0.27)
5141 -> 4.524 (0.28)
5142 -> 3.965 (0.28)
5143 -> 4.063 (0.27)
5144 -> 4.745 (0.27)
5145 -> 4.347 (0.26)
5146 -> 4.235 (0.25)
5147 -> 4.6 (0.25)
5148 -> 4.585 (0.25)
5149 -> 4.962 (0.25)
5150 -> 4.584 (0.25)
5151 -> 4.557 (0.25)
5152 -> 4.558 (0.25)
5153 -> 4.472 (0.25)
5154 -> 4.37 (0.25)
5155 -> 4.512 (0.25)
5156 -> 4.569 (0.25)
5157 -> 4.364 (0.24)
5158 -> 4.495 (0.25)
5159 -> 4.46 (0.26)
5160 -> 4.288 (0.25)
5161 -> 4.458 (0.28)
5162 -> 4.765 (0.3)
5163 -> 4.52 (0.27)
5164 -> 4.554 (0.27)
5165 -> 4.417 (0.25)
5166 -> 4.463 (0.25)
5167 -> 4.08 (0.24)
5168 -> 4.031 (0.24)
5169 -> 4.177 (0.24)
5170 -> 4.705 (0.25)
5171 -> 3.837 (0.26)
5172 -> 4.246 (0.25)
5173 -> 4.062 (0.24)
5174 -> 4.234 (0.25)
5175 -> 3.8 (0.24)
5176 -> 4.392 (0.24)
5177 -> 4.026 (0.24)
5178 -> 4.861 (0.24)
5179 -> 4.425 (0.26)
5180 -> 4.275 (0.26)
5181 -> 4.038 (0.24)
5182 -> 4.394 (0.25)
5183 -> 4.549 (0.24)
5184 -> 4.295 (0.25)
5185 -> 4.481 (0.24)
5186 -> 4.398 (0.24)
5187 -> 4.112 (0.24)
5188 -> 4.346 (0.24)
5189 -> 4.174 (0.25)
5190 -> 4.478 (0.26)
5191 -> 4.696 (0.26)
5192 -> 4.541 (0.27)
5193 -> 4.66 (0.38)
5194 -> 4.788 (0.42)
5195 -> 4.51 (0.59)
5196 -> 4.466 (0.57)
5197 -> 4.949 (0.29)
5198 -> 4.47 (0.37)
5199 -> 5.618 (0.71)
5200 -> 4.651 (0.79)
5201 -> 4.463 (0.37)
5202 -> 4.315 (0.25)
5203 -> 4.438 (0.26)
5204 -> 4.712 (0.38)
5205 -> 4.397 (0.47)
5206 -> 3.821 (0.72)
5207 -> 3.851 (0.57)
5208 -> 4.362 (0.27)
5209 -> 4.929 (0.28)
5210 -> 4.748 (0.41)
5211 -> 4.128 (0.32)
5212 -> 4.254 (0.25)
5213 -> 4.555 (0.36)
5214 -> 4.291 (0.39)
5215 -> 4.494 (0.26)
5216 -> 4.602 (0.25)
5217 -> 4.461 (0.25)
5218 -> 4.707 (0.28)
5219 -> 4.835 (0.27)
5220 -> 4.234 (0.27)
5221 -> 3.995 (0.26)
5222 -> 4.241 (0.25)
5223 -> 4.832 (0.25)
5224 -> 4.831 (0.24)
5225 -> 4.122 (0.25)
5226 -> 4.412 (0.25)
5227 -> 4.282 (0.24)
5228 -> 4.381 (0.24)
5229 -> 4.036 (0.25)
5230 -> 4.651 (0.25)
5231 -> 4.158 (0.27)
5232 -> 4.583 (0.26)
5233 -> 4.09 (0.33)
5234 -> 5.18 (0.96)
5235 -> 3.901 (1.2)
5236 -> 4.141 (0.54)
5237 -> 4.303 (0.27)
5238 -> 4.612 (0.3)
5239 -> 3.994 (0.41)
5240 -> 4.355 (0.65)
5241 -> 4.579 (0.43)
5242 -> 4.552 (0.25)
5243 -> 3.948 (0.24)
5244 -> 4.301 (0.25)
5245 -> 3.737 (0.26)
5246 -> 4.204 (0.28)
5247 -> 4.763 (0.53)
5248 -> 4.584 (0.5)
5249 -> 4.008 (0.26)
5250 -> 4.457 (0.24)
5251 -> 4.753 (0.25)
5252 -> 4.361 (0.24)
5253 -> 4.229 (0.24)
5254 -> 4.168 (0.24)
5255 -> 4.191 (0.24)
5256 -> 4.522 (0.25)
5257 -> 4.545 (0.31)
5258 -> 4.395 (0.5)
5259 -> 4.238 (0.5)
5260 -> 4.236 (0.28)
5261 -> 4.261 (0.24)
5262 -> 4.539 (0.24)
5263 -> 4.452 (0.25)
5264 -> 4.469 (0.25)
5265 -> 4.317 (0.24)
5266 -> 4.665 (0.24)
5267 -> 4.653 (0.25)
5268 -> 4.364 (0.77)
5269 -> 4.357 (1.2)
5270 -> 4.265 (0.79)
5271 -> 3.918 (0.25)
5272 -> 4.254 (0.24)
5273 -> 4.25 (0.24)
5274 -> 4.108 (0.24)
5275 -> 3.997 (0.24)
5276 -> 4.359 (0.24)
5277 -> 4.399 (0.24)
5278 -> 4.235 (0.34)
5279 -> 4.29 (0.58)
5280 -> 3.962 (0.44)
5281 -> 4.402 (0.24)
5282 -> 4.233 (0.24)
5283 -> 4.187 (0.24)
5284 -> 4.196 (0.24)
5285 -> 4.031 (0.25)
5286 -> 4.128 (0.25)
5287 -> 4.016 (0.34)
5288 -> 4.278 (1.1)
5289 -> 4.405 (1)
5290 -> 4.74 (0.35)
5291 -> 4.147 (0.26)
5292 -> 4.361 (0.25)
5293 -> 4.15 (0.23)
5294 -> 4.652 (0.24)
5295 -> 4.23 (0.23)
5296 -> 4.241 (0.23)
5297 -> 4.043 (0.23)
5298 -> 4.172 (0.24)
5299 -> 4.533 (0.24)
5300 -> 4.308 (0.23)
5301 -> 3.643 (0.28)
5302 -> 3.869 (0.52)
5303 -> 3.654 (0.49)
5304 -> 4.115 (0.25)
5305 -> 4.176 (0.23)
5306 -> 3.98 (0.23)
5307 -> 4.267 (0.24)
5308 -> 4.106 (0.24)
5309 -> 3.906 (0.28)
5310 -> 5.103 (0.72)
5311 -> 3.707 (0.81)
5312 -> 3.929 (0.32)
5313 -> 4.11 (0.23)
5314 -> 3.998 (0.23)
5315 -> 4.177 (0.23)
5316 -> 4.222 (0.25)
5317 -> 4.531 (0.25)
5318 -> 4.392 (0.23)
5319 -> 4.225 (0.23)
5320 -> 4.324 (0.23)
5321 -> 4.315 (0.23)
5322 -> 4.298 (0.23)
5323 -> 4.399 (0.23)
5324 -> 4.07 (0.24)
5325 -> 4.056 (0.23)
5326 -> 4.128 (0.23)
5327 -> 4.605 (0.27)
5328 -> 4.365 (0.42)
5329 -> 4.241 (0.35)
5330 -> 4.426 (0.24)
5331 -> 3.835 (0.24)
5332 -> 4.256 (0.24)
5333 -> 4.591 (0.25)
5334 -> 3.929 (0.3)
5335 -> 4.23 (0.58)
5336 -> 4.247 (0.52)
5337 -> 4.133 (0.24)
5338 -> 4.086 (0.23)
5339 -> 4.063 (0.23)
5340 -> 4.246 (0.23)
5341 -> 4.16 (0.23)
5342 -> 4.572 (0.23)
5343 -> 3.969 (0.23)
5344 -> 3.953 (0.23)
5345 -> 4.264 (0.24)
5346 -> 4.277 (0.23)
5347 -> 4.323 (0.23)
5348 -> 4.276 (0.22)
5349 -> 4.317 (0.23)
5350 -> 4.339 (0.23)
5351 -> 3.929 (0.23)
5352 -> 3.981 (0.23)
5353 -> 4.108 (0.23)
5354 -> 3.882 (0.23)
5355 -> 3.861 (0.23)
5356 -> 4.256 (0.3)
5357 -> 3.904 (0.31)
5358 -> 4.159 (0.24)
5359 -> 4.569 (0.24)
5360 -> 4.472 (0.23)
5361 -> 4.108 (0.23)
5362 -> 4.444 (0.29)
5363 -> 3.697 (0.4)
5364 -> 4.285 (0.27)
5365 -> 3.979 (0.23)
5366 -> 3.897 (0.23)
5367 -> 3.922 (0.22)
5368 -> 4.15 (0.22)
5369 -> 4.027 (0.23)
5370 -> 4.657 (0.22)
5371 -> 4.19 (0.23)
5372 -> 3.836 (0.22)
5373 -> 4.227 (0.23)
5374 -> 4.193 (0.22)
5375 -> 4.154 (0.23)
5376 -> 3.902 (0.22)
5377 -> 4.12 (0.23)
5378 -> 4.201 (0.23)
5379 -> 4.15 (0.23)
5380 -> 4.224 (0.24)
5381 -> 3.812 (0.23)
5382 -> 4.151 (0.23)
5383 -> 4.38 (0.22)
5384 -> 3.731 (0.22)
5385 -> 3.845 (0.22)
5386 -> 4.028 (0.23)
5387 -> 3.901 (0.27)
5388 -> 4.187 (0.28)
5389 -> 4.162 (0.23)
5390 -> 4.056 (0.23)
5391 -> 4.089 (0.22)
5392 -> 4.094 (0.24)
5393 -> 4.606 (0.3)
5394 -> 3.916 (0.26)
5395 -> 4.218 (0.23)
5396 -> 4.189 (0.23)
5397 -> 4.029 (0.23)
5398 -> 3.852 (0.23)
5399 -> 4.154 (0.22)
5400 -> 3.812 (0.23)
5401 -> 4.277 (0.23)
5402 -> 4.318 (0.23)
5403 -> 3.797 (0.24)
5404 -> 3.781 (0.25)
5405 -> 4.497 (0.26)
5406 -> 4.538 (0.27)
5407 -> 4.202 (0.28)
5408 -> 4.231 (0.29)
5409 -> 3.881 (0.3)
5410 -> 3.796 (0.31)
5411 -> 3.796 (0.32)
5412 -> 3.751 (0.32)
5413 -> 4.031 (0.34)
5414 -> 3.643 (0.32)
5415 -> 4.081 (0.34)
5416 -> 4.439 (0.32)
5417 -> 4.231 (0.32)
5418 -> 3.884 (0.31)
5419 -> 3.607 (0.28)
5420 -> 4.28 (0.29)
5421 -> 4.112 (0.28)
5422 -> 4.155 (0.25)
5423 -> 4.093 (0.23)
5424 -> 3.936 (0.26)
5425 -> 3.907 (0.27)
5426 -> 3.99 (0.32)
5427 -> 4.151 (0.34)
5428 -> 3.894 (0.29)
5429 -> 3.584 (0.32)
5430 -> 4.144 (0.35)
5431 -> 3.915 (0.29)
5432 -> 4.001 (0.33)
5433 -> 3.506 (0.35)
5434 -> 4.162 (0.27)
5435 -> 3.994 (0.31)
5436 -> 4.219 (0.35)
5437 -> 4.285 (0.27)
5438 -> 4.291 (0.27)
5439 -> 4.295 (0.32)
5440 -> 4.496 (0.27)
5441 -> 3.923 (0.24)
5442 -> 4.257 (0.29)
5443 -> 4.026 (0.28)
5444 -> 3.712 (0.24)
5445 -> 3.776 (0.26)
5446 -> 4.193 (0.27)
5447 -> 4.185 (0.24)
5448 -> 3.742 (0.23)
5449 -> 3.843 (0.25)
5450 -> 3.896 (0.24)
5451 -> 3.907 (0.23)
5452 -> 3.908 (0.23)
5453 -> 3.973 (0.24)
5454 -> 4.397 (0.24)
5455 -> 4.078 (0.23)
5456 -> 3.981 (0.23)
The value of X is -0.017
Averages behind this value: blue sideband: 4.49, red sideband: 4.07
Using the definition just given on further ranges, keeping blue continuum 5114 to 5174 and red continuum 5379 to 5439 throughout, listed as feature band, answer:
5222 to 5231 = -0.02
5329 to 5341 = -0.01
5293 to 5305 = 0.02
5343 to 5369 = 0.00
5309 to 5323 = -0.01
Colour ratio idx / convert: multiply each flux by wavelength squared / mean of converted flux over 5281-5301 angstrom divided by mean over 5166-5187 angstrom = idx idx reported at 1.04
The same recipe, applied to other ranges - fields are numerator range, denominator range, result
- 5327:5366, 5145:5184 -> 1.02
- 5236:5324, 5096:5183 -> 1.01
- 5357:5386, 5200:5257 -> 0.99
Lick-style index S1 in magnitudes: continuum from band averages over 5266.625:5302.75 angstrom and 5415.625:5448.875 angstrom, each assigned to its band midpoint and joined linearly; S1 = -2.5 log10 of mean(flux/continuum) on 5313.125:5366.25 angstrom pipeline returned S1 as -0.01 mag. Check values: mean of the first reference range 4.23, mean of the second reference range 4.04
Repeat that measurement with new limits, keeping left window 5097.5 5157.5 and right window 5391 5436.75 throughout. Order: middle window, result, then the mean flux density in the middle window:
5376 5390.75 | 0.01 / 4.06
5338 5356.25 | 0.00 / 4.15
